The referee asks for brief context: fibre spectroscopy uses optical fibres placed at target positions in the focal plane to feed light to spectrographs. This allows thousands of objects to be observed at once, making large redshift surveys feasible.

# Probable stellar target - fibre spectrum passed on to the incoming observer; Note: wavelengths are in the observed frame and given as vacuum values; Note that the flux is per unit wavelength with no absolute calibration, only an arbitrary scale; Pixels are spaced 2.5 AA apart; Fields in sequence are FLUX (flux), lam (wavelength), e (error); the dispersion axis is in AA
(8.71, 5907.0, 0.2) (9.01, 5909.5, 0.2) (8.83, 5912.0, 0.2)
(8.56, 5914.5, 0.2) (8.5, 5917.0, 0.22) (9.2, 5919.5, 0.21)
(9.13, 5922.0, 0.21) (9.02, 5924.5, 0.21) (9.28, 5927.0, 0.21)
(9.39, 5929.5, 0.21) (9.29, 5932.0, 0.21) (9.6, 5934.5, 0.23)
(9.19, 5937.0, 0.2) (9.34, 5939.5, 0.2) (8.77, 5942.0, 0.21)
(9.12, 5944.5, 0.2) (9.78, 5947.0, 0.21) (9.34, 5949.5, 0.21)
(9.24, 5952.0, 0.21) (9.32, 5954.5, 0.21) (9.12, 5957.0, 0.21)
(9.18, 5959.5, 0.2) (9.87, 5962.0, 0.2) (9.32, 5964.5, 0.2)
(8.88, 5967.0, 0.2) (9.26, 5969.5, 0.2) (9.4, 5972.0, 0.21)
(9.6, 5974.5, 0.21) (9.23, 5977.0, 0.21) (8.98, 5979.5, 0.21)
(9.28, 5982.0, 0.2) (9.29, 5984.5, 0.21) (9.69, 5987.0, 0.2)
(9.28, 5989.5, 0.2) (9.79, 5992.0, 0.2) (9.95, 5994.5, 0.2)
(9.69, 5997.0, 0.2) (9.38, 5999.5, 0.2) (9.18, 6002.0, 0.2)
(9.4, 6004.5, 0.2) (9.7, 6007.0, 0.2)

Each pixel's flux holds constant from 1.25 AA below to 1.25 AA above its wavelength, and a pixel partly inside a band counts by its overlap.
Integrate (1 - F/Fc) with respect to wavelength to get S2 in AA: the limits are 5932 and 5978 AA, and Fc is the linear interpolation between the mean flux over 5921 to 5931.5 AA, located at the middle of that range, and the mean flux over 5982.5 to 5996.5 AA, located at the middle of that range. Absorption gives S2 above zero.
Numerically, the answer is 0.4 AA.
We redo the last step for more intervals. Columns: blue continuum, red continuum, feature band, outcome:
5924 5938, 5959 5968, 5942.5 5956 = 0.00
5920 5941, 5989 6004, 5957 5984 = 0.43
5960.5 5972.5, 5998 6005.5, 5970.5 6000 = -0.41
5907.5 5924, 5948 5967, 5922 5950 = -0.58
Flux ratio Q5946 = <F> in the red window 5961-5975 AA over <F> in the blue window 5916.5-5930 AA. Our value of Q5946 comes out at 1.03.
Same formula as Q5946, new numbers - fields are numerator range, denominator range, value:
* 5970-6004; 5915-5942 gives 1.03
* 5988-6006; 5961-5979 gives 1.02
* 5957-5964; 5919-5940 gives 1.02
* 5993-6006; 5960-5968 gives 1.02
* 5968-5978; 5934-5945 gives 1.02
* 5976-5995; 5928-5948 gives 1.01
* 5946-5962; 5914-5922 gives 1.06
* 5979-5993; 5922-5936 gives 1.01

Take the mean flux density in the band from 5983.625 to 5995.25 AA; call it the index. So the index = 9.59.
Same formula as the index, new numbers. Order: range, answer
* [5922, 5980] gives 9.28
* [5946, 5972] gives 9.33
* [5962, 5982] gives 9.28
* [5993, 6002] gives 9.61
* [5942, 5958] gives 9.28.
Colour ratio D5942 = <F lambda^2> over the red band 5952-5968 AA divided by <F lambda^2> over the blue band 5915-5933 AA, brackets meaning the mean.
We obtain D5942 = 1.03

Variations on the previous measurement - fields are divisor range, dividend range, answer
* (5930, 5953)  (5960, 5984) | 1.01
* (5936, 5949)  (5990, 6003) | 1.06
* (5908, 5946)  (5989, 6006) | 1.07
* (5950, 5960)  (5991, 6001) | 1.06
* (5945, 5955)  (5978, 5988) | 1.00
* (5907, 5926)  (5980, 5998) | 1.10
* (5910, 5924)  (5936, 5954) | 1.05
